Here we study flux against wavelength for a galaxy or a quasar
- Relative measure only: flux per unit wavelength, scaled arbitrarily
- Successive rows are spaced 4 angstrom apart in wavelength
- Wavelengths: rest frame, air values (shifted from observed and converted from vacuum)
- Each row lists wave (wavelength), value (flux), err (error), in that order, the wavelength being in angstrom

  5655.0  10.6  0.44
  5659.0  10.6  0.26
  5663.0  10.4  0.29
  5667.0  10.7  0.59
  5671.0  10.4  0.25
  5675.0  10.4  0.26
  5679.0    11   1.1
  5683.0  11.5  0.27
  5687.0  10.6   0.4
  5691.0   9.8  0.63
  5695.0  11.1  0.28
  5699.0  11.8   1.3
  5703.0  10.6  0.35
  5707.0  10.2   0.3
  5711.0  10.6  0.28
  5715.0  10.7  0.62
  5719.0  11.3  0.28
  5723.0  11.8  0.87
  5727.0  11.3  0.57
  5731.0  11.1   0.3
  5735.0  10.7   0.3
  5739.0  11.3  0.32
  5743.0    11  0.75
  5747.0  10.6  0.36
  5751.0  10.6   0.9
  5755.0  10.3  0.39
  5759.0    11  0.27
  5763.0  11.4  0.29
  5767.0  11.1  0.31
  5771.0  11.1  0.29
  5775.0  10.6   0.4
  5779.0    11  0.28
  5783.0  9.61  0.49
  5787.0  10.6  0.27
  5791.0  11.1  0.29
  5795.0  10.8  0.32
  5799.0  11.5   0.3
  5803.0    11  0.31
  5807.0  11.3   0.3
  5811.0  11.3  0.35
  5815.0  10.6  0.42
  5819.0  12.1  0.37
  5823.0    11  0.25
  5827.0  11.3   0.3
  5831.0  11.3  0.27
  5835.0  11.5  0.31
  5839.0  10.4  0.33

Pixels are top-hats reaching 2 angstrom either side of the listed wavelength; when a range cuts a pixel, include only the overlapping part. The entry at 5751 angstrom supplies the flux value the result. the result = 10.6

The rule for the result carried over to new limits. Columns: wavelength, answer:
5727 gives 11.3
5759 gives 11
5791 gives 11.1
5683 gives 11.5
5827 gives 11.3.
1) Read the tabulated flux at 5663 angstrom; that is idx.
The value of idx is 10.4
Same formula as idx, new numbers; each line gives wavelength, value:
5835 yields 11.5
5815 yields 10.6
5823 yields 11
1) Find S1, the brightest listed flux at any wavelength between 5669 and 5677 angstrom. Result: 10.4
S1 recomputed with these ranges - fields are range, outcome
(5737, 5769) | 11.4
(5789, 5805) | 11.5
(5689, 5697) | 11.1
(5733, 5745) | 11.3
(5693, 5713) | 11.8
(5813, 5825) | 12.1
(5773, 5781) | 11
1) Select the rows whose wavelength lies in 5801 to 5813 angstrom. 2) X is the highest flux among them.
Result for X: 11.3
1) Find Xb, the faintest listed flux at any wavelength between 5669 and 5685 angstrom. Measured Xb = 10.4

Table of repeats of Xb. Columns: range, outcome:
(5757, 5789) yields 9.61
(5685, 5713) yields 9.8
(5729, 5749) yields 10.6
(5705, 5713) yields 10.2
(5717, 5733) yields 11.1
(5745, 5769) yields 10.3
